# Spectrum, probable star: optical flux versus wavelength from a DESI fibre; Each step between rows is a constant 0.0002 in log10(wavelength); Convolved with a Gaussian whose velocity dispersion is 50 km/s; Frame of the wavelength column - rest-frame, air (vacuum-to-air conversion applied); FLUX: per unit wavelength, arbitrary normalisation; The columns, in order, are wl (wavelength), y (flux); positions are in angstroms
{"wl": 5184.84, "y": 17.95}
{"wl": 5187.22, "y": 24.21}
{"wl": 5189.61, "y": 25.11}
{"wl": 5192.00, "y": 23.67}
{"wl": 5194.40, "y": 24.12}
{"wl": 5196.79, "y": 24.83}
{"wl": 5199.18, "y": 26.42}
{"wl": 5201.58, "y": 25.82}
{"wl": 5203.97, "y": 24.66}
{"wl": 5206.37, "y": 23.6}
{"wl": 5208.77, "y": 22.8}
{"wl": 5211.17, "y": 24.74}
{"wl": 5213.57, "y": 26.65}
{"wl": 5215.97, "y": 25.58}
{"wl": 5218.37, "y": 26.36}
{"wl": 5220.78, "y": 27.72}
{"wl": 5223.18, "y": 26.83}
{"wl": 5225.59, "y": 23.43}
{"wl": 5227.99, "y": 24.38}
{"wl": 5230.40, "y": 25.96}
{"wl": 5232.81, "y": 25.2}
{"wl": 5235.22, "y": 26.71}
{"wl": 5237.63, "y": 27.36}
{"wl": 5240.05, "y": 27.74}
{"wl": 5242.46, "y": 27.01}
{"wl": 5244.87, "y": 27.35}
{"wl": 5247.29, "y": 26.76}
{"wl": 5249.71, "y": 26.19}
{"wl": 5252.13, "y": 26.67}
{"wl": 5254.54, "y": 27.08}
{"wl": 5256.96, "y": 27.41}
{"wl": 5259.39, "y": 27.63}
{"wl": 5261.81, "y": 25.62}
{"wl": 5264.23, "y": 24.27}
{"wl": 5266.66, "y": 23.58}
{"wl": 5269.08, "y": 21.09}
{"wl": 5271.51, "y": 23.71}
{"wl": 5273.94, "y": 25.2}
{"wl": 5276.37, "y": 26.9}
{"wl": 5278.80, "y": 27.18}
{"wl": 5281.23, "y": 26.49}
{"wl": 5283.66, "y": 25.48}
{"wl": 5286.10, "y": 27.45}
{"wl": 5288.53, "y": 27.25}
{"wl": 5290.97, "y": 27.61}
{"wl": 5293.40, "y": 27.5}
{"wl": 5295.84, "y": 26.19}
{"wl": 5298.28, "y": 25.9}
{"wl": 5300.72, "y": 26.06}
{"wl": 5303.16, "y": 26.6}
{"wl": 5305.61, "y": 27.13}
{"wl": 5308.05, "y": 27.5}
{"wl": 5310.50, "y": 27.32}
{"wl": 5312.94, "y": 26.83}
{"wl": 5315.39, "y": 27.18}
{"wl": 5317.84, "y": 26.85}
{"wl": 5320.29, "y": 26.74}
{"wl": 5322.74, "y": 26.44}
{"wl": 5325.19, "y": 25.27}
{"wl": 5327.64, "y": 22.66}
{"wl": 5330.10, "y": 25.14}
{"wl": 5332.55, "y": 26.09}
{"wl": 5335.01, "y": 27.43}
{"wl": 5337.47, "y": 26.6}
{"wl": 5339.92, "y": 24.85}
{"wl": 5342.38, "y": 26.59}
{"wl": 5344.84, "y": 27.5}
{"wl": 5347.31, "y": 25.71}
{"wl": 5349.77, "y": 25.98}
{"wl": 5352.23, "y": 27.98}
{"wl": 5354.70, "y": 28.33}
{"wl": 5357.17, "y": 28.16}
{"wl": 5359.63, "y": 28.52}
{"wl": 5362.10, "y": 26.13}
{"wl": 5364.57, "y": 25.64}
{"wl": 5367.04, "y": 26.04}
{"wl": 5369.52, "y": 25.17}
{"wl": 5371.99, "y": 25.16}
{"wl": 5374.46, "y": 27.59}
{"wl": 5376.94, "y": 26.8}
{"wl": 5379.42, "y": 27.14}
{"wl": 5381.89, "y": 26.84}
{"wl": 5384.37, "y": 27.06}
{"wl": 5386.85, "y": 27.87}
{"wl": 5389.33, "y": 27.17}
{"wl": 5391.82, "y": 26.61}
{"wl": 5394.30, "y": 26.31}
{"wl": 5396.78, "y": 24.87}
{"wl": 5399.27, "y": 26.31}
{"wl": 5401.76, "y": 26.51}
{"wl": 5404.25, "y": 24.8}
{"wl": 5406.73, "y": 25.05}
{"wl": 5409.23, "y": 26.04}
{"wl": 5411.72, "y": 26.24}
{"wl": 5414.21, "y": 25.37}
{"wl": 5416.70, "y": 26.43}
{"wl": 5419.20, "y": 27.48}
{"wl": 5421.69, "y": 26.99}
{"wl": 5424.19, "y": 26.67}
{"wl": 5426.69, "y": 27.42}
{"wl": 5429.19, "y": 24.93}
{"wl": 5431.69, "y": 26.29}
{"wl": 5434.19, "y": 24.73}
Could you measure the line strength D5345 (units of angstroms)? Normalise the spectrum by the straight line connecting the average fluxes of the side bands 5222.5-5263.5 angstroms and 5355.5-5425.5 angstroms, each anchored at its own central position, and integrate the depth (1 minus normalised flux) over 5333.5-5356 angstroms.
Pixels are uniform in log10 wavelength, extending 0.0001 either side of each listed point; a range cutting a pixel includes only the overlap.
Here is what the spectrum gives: -0.3 angstroms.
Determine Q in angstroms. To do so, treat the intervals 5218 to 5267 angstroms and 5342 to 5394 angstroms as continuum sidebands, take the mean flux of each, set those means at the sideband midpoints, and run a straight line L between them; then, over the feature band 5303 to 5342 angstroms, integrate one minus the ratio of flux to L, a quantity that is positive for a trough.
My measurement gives 0.5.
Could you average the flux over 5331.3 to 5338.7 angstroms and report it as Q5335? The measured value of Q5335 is 26.7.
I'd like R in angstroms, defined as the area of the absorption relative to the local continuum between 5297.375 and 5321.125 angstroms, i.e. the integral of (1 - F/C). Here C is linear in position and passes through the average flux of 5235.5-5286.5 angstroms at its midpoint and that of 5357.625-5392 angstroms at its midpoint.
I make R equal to -0.42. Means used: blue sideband 26.1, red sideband 26.7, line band 26.8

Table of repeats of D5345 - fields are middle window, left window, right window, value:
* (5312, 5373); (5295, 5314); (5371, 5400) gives 0.73 angstroms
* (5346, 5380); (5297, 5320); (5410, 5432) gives -0.14 angstroms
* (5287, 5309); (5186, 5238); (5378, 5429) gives -0.92 angstroms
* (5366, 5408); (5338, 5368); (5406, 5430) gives 0.36 angstroms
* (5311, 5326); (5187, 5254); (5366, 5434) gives -0.35 angstroms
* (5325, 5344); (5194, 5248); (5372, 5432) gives 0.39 angstroms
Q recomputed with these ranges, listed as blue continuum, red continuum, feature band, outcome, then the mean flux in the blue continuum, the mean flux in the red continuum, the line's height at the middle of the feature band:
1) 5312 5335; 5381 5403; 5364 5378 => 0.18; 26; 26.6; 26.4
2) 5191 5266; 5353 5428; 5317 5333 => 0.44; 25.8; 26.6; 26.3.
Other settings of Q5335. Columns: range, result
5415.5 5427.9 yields 27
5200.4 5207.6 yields 24.7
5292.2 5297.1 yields 26.8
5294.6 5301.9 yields 26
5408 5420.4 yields 26.3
